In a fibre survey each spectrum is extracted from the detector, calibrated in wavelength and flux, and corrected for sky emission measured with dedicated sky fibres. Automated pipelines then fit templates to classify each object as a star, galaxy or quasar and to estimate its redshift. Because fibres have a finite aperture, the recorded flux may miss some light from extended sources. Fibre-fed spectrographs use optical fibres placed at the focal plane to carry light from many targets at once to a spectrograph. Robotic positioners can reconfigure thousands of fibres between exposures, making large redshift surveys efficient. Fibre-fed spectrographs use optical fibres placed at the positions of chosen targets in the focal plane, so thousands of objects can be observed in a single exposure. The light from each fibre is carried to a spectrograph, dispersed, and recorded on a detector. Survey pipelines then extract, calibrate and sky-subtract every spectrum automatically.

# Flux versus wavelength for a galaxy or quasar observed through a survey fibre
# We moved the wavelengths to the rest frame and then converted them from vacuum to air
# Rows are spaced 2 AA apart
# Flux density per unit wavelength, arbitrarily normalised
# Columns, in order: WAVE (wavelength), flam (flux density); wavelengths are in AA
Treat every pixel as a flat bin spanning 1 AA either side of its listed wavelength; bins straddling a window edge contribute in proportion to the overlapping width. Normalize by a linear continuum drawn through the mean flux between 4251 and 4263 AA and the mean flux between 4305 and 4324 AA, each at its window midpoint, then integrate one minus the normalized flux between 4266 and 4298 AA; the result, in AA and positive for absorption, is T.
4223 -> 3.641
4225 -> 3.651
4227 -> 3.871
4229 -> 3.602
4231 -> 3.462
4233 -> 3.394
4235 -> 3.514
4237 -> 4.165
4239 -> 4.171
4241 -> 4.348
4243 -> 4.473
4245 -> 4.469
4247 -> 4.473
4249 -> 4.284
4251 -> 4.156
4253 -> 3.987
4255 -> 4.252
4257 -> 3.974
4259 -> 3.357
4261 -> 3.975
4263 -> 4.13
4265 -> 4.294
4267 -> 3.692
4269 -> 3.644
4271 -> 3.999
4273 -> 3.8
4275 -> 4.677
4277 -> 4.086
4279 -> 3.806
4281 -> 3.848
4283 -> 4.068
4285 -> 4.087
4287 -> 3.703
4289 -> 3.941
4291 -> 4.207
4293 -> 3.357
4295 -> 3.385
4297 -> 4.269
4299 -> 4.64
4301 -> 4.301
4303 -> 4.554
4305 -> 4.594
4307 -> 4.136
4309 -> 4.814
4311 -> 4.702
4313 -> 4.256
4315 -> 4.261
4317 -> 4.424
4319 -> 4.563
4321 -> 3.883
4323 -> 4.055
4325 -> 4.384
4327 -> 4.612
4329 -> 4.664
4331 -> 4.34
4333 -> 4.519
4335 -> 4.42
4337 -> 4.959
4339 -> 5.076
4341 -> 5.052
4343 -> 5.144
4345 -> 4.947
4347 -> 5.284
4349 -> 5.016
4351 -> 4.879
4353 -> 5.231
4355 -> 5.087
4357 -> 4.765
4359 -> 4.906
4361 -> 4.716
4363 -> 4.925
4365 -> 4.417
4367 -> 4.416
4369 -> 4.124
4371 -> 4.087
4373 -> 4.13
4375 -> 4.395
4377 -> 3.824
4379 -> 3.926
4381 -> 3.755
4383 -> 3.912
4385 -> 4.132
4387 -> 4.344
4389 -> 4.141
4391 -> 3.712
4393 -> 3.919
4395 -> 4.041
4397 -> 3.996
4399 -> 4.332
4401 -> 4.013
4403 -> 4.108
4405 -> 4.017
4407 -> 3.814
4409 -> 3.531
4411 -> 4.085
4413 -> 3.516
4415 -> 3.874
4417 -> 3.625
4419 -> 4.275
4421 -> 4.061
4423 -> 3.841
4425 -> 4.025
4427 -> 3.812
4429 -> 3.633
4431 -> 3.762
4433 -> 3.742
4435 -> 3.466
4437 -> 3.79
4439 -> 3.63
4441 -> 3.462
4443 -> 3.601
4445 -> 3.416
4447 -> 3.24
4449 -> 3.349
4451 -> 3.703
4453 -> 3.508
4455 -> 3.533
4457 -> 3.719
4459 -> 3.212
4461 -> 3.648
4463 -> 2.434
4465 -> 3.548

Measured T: 1.7 AA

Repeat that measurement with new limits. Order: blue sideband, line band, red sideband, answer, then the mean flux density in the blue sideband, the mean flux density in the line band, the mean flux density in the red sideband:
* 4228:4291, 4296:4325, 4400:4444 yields -3.3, 4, 4.39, 3.8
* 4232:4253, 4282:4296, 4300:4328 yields 1.6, 4.14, 3.82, 4.4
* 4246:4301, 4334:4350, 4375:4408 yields -3.9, 4.01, 4.99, 4.01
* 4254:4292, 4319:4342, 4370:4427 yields -3.3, 3.98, 4.54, 3.98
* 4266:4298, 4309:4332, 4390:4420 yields -2.8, 3.91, 4.4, 3.92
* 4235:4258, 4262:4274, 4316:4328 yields 0.9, 4.22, 3.93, 4.32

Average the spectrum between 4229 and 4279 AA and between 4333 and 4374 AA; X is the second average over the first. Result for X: 1.19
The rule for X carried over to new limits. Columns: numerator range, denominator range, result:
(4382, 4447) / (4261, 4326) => 0.93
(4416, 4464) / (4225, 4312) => 0.89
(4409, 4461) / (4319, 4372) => 0.78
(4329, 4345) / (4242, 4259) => 1.14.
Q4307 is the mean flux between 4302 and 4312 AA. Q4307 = 4.56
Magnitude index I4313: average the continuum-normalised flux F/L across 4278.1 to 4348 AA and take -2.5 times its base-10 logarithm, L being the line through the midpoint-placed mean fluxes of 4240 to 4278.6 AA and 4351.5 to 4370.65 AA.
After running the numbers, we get 0.01 mag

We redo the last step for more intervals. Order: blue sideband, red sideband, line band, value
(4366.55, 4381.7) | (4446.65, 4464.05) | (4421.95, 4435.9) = -0.04 mag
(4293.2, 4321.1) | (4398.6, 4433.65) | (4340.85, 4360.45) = -0.21 mag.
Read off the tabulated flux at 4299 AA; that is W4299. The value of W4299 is 4.64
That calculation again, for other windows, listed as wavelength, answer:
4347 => 5.284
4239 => 4.171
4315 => 4.261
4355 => 5.087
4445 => 3.416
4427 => 3.812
